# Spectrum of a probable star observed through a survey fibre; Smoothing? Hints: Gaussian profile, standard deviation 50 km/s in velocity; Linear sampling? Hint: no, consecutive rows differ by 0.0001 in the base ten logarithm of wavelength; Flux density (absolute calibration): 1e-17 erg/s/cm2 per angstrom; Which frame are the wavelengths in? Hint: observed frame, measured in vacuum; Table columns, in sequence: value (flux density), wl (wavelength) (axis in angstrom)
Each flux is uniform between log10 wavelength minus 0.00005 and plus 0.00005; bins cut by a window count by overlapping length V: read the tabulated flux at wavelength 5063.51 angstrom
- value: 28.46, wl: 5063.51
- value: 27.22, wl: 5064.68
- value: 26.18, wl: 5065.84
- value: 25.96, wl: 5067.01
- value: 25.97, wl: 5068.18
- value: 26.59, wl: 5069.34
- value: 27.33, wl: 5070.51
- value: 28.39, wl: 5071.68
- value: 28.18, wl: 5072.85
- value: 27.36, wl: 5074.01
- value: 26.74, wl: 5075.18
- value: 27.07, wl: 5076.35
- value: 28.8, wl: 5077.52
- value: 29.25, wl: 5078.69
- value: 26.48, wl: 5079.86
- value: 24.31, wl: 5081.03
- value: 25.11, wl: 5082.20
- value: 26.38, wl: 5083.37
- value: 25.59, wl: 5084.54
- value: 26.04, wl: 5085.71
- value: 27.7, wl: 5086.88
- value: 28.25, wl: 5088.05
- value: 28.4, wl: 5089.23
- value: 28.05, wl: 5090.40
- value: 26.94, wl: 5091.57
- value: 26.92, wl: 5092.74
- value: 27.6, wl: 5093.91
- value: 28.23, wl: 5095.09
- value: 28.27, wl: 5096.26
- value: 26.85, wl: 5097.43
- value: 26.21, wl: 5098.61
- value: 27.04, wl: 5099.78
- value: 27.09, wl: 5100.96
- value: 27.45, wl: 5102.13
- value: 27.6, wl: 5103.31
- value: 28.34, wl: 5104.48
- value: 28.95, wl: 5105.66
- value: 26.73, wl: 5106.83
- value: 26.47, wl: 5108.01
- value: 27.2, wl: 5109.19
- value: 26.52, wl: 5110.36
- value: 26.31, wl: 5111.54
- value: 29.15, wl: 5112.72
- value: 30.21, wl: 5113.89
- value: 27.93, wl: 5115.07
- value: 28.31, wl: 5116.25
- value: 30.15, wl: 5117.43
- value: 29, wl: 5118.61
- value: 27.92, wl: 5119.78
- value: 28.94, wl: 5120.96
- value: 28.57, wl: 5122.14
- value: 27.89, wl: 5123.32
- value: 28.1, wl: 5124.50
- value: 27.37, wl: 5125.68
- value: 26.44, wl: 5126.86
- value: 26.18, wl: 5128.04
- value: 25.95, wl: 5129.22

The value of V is 28.46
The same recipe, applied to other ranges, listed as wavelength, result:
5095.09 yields 28.23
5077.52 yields 28.8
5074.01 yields 27.36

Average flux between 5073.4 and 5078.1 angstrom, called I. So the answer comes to 27.5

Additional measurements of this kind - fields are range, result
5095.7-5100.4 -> 27.1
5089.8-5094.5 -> 27.4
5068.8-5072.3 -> 27.4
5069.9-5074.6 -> 27.8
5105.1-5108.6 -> 27.4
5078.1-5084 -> 26.3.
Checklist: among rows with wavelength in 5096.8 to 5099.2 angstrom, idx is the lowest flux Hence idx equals 26.21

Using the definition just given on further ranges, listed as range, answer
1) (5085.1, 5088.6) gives 26.04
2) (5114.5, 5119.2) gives 27.93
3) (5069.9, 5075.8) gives 26.74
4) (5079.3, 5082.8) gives 24.31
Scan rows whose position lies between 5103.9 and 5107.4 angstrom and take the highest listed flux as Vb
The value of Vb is 28.95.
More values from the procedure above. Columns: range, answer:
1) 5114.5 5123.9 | 30.15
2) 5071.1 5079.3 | 29.25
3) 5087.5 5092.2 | 28.4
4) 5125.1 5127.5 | 27.37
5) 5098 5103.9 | 27.6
